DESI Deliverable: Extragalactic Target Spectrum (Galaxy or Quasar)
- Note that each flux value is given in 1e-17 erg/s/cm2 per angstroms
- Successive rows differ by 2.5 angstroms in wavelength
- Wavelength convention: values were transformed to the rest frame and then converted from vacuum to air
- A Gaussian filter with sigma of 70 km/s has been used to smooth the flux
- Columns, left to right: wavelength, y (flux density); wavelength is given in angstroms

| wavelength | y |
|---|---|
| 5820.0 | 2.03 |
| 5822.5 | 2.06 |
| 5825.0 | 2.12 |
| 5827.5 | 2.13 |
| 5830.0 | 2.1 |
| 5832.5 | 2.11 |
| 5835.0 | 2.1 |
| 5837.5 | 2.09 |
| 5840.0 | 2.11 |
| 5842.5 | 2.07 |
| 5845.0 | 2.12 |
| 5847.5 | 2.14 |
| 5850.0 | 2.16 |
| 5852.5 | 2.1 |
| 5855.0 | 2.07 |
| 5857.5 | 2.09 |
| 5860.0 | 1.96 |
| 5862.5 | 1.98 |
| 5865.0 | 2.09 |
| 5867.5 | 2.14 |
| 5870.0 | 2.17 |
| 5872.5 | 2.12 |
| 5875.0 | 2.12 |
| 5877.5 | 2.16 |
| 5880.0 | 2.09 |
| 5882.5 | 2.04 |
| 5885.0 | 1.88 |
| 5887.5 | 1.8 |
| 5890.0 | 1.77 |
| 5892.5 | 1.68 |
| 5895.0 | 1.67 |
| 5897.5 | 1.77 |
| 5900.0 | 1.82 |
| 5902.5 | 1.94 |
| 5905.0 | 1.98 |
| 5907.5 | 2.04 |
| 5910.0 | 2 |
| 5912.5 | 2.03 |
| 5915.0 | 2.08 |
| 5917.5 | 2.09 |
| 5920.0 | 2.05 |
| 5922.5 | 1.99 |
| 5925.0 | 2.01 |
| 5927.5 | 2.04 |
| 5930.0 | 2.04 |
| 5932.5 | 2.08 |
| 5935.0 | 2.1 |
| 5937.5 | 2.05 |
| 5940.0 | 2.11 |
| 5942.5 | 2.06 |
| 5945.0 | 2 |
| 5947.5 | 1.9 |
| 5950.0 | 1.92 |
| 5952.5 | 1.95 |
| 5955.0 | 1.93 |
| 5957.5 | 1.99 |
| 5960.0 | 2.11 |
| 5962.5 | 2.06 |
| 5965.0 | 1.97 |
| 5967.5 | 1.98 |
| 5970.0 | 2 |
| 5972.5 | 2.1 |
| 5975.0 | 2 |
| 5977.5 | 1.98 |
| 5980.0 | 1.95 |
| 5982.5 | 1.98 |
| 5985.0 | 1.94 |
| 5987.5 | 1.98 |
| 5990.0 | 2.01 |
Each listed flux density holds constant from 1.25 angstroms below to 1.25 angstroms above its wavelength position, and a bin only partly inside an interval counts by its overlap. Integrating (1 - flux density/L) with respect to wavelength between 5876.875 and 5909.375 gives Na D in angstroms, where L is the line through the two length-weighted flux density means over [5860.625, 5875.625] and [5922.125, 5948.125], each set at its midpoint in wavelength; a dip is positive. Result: 2.9 angstroms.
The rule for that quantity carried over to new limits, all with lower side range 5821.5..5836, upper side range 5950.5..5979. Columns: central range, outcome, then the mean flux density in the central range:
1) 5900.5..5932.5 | 0.28 angstroms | 2.02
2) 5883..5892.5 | 1.13 angstroms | 1.82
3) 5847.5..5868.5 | 0.06 angstroms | 2.08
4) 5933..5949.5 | -0.10 angstroms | 2.03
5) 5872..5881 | -0.24 angstroms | 2.12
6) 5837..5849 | -0.08 angstroms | 2.11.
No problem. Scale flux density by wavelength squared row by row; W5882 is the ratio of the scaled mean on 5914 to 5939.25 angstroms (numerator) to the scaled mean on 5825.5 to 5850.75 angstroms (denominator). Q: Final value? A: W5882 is 1.00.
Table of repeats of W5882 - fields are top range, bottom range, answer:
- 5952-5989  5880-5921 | 1.06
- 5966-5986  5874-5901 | 1.09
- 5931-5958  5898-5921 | 1.02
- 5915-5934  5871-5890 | 1.03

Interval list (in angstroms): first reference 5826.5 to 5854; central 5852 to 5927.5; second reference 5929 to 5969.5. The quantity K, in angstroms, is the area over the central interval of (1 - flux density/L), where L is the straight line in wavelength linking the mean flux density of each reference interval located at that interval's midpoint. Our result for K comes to 2.81 angstroms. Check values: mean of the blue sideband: 2.11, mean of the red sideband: 2.02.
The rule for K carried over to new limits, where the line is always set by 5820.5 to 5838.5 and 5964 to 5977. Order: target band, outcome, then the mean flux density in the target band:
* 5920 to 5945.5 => -0.2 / 2.05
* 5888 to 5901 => 2.0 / 1.74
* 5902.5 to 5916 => 0.2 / 2.02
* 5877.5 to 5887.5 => 0.3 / 2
